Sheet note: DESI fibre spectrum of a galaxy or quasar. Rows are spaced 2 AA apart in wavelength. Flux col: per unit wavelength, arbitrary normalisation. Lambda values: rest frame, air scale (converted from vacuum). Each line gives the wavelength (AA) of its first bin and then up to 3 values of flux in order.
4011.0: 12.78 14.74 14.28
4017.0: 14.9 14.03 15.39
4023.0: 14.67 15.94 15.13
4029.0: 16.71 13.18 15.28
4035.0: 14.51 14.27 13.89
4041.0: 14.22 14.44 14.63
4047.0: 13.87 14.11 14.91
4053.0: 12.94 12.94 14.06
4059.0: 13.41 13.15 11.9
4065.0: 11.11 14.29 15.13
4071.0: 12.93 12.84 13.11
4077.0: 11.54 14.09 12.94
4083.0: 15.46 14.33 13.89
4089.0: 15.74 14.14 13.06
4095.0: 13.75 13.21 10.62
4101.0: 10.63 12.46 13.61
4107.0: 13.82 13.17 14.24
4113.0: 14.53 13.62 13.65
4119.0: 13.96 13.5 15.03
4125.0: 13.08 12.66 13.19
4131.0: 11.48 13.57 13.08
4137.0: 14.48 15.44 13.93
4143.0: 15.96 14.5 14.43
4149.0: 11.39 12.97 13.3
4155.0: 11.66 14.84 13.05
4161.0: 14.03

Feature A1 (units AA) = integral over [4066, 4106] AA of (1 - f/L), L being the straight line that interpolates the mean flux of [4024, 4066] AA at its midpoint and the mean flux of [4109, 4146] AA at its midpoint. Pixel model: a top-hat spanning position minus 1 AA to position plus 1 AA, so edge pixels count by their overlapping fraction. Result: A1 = 1.60 AA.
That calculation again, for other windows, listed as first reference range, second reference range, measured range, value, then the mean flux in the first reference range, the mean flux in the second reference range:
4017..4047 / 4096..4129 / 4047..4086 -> 1.8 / 14.7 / 13.2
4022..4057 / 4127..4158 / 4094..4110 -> 1.4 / 14.4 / 13.6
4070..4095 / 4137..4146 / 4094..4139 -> 3.4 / 13.7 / 14.9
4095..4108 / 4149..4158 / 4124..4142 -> -0.9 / 12.5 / 13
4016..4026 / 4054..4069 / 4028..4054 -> -0.6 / 15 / 13.1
